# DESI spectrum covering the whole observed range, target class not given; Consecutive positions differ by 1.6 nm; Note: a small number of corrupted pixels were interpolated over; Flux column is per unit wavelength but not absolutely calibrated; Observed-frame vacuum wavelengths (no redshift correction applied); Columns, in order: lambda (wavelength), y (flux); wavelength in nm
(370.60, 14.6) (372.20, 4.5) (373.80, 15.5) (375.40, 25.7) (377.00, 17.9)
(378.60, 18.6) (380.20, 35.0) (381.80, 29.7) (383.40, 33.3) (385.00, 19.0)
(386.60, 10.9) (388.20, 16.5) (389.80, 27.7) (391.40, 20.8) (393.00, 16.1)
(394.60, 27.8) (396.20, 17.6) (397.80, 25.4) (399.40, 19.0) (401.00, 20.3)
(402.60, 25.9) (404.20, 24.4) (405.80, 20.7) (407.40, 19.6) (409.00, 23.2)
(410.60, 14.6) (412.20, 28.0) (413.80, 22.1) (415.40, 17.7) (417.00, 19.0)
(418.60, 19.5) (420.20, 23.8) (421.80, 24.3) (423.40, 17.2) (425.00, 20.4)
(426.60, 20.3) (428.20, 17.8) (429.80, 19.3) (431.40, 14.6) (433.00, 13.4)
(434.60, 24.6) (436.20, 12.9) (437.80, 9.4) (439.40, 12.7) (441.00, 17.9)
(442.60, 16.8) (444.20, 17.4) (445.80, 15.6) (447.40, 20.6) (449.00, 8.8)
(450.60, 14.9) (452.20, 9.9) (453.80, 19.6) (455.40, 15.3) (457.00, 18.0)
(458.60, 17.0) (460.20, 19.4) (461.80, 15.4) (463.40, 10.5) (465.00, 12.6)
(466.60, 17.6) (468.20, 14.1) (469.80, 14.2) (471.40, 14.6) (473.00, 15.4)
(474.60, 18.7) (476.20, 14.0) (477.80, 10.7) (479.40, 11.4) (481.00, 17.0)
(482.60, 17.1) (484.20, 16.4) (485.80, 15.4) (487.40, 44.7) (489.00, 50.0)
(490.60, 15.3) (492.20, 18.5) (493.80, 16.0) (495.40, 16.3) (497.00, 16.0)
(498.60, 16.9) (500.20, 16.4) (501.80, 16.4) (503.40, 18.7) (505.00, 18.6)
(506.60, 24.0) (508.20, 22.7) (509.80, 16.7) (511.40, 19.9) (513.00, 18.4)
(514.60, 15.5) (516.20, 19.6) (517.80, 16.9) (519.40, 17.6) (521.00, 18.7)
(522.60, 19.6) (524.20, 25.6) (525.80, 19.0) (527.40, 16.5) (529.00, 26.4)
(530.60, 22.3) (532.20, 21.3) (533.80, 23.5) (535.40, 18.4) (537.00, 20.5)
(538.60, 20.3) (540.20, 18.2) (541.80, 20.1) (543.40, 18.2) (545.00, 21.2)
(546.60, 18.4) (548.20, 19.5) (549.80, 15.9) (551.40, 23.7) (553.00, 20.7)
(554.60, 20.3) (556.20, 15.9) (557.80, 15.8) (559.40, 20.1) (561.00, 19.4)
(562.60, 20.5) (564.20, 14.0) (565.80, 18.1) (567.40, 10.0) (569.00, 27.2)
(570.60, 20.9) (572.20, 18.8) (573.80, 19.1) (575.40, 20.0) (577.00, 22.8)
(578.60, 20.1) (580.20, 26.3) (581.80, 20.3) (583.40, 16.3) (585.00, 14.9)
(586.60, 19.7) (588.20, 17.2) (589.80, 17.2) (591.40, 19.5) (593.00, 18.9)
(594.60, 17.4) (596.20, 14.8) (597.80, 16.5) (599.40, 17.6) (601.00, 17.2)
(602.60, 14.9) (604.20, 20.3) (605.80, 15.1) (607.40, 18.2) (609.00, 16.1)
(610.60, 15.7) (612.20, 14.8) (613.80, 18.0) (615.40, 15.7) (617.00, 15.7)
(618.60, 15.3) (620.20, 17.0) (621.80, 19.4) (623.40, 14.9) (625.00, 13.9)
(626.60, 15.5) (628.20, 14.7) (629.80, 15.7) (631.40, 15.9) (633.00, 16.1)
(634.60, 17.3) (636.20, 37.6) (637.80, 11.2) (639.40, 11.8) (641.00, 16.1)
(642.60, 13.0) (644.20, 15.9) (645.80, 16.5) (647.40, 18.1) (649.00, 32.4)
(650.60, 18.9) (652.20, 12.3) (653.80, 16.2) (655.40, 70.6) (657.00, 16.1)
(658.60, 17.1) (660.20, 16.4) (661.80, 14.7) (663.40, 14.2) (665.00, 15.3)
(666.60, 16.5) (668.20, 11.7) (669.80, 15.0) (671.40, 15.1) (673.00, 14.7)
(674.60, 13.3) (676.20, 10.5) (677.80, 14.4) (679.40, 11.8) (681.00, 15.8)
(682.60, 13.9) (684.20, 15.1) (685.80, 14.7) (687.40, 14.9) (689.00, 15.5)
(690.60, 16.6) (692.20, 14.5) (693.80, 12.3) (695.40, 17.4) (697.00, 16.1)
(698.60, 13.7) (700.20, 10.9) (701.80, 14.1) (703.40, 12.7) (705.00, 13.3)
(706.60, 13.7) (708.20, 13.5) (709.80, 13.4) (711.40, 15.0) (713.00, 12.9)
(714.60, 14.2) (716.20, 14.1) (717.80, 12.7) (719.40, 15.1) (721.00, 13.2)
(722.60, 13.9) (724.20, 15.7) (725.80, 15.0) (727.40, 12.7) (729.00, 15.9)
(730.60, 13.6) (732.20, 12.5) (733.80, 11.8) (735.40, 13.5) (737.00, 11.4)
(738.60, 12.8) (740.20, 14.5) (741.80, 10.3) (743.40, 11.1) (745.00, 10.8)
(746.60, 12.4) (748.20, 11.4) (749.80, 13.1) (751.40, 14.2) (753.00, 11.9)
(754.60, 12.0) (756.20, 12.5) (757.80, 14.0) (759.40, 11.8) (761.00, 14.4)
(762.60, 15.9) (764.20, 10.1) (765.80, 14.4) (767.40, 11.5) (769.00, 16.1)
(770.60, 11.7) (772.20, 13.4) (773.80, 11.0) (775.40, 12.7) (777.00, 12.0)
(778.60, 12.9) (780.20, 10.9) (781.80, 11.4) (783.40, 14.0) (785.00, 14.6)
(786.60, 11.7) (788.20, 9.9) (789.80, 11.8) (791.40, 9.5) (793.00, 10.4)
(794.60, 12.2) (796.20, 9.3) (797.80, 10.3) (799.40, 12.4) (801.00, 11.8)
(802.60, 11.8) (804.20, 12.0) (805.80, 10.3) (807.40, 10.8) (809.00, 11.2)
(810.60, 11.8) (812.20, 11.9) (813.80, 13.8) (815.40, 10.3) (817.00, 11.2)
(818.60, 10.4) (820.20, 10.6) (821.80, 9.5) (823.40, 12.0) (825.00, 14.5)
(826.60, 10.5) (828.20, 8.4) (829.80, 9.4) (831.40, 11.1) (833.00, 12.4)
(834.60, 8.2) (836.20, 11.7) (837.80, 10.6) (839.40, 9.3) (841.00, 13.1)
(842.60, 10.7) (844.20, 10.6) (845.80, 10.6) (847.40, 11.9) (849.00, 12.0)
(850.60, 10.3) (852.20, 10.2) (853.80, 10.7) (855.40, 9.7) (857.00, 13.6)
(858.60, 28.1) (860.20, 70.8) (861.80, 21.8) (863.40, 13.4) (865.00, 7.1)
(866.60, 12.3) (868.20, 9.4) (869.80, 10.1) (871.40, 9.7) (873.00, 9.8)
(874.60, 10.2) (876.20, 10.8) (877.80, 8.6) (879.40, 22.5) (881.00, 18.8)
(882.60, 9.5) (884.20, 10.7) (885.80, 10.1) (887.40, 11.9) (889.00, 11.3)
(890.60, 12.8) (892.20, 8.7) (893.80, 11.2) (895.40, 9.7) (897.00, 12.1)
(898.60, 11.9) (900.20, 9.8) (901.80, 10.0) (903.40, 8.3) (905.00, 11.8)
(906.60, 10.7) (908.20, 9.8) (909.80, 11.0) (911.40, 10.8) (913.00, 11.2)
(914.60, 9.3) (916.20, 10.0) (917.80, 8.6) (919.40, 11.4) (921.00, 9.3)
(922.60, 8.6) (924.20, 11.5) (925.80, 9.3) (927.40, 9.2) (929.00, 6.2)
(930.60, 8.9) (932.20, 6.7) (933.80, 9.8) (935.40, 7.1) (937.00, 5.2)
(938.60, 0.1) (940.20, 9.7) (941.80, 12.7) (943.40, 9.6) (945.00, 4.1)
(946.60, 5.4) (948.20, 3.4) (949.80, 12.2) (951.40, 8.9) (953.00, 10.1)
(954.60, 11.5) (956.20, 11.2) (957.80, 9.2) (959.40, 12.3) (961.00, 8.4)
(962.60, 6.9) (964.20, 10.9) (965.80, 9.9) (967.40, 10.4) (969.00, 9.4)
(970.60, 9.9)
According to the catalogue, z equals 0.31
